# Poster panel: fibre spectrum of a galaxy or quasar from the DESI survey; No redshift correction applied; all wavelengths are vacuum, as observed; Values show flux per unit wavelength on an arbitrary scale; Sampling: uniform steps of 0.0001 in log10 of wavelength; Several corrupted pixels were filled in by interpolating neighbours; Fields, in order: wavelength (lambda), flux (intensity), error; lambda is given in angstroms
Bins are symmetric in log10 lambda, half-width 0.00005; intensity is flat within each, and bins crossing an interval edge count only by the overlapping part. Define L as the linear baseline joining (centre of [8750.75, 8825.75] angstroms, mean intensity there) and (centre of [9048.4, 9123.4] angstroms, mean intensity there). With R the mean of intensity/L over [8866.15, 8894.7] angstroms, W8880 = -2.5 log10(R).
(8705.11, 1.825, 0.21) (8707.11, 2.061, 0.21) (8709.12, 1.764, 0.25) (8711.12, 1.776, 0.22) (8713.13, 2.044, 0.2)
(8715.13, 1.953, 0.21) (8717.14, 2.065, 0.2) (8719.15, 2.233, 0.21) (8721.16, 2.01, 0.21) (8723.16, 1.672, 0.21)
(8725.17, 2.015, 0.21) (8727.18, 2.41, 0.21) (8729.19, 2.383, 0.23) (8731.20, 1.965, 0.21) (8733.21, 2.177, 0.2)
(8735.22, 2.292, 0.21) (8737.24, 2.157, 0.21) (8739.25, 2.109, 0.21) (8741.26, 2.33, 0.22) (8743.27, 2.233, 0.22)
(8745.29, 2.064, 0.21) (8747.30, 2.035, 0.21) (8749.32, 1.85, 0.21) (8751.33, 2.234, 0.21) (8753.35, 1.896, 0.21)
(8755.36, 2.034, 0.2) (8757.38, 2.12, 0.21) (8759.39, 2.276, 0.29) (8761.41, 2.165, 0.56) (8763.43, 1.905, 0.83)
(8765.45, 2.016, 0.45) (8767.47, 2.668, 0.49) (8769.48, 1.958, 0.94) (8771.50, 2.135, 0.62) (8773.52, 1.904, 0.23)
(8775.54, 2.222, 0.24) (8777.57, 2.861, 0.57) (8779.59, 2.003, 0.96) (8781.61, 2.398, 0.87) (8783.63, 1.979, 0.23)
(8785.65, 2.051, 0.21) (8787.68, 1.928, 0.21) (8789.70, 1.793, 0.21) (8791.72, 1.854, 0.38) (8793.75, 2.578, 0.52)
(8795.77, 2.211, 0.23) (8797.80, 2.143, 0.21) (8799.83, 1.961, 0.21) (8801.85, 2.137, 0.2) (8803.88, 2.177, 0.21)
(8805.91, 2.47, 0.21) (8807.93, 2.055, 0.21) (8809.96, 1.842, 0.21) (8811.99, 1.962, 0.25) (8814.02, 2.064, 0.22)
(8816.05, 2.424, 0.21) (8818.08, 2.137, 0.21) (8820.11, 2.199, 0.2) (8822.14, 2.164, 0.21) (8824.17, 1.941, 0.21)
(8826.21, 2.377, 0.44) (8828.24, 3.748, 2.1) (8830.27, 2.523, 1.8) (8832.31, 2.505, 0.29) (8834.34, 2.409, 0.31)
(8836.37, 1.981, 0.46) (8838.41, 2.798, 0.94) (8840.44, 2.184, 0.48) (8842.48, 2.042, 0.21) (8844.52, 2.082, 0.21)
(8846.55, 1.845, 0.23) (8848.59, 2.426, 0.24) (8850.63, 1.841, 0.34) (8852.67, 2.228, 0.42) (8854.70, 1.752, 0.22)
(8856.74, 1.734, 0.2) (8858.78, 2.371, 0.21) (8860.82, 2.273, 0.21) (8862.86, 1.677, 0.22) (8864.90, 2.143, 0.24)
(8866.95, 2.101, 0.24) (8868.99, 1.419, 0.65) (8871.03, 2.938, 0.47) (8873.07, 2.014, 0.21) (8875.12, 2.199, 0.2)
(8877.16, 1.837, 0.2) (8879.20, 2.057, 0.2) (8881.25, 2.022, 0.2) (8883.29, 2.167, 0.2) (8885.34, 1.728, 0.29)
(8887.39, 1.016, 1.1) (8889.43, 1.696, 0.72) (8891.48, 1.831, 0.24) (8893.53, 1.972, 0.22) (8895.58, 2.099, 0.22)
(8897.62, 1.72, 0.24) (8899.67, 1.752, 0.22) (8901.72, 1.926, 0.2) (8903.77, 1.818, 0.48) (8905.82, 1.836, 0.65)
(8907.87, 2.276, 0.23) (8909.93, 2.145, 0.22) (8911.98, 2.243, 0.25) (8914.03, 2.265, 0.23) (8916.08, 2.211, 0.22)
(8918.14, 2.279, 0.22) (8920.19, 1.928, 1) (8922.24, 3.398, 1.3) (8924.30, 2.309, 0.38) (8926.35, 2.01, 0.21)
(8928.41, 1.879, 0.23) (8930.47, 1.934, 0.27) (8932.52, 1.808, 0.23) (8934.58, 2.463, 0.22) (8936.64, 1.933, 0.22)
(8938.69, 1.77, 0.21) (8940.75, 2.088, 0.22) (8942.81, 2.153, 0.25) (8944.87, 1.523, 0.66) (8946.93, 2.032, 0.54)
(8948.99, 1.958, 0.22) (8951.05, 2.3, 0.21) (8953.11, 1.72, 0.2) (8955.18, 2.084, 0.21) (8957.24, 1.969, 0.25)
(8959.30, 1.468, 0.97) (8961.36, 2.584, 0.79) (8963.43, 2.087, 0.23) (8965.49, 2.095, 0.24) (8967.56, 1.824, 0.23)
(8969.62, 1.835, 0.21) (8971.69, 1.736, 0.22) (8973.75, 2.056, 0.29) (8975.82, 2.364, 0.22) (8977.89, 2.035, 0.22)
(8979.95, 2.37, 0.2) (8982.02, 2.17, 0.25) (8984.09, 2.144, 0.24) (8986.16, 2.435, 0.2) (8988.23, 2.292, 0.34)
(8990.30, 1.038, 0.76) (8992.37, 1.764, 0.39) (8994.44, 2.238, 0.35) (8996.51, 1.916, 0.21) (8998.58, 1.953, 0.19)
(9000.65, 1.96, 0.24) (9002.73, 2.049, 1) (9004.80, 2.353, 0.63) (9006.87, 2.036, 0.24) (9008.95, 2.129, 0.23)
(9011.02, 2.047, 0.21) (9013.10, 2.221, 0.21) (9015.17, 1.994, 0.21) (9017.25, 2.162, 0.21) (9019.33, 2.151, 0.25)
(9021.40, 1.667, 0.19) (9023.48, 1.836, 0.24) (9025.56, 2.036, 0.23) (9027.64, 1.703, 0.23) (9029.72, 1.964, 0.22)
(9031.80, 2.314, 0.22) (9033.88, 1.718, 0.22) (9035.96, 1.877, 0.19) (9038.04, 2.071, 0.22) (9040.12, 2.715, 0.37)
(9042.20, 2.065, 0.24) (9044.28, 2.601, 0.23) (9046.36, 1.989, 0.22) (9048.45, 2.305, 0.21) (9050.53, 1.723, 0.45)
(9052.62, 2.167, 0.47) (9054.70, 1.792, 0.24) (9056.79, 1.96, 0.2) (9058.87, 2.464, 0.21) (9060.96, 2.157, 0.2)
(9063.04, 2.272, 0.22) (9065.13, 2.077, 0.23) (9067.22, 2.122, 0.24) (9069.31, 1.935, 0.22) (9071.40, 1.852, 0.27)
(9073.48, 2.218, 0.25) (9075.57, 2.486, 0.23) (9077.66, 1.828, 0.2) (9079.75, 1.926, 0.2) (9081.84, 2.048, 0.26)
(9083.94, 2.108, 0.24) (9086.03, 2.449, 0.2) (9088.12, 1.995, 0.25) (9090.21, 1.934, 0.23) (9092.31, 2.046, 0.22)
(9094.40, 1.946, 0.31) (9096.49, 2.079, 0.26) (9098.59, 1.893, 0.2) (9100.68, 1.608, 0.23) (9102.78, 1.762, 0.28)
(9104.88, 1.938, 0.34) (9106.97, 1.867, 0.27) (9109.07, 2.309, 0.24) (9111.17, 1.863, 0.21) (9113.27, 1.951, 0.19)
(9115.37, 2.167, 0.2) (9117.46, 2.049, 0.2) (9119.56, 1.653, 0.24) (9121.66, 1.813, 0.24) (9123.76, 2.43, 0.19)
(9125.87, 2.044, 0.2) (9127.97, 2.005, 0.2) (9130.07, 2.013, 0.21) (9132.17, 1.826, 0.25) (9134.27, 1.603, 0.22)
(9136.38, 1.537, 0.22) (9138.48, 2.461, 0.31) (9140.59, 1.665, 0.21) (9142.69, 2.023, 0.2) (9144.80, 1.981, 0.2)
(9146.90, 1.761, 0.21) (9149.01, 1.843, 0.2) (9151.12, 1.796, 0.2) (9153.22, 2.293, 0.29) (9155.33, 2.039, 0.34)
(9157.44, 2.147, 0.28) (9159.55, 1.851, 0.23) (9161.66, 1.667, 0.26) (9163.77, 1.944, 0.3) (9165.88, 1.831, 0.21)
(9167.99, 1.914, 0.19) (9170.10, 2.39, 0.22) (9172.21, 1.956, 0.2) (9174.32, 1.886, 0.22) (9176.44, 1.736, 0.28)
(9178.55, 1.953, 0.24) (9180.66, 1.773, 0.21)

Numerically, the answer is 0.092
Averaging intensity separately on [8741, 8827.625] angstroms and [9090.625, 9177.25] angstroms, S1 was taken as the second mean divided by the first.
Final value 0.9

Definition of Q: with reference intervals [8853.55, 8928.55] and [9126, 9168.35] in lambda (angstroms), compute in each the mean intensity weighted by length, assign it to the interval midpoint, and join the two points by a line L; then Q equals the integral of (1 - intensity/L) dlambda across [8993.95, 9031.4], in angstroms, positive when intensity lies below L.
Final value -0.95 angstroms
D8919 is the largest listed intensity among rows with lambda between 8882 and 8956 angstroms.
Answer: 3.398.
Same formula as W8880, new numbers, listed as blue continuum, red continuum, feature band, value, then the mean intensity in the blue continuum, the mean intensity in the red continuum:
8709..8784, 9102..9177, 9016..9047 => -0.03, 2.12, 1.95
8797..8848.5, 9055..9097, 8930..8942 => 0.09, 2.25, 2.09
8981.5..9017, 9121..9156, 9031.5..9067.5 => -0.06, 2.04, 1.95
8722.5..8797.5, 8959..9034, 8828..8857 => -0.07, 2.13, 2.03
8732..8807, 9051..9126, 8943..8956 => 0.07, 2.14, 2.03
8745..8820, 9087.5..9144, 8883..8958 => 0.02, 2.12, 1.94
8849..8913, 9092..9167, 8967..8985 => -0.06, 1.97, 1.94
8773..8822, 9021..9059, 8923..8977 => 0.04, 2.14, 2.05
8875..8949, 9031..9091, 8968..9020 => 0.00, 2.01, 2.11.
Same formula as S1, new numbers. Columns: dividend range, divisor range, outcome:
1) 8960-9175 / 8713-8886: 0.94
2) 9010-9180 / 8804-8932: 0.95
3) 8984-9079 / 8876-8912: 1.09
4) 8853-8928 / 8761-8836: 0.92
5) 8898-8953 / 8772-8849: 0.94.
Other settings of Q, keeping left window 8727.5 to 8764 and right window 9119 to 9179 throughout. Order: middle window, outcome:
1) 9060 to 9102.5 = -1.6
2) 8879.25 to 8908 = 3.0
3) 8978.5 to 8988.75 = -1.3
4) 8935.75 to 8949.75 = 0.8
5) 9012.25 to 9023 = -0.1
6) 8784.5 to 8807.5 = -0.1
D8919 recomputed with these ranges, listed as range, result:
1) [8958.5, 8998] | 2.584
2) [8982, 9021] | 2.435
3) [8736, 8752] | 2.33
